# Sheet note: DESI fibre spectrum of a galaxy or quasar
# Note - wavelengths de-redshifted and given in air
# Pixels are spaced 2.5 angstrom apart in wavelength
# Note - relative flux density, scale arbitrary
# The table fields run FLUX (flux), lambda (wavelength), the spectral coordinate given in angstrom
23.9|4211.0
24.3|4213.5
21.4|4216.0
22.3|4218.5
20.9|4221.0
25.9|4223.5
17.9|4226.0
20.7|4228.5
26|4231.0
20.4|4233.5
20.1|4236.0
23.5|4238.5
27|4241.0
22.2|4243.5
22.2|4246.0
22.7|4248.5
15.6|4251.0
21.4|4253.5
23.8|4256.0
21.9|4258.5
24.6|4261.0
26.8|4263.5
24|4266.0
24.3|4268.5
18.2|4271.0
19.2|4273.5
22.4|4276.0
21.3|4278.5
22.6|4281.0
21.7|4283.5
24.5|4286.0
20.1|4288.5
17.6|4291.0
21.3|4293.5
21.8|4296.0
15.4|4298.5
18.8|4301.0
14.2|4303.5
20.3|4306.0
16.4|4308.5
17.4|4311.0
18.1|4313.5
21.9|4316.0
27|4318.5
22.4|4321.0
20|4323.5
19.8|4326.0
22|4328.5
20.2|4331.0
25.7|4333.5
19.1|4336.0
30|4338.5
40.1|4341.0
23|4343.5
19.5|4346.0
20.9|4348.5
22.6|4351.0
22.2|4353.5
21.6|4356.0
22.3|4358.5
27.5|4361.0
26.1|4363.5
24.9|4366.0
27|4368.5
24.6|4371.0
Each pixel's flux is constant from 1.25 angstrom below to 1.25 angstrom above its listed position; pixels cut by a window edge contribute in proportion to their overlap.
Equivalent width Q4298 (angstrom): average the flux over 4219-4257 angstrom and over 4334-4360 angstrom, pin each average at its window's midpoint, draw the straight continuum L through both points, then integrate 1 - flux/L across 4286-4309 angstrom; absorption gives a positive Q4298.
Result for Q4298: 4.3 angstrom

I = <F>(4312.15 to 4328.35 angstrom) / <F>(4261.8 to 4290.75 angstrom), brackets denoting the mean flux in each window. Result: 0.97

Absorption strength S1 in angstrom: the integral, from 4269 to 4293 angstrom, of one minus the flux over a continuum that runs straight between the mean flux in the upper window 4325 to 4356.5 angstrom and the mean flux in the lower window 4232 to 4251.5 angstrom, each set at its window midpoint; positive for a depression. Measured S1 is 1.8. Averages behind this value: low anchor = 22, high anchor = 23.7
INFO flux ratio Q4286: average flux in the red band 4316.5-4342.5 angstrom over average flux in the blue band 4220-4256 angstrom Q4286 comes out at 1.1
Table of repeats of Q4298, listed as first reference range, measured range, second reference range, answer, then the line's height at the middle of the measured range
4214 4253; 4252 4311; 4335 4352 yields 6.10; 23.4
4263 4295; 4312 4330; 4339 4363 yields 1.46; 23.4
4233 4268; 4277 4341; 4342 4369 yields 5.42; 23.1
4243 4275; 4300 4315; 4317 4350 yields 3.63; 23.2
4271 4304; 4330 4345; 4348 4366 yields -2.49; 22.6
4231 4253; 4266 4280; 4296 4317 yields -0.92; 20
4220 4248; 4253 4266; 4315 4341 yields -0.62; 22.8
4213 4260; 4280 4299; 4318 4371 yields 1.82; 23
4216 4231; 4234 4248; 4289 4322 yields -0.97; 21.4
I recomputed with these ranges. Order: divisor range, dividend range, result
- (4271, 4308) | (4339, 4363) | 1.24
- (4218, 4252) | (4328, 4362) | 1.09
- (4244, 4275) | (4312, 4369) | 1.07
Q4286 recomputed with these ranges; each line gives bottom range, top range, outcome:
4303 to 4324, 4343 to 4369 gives 1.17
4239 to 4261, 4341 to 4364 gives 1.06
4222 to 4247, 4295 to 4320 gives 0.85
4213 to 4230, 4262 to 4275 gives 1.03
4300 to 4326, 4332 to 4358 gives 1.24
